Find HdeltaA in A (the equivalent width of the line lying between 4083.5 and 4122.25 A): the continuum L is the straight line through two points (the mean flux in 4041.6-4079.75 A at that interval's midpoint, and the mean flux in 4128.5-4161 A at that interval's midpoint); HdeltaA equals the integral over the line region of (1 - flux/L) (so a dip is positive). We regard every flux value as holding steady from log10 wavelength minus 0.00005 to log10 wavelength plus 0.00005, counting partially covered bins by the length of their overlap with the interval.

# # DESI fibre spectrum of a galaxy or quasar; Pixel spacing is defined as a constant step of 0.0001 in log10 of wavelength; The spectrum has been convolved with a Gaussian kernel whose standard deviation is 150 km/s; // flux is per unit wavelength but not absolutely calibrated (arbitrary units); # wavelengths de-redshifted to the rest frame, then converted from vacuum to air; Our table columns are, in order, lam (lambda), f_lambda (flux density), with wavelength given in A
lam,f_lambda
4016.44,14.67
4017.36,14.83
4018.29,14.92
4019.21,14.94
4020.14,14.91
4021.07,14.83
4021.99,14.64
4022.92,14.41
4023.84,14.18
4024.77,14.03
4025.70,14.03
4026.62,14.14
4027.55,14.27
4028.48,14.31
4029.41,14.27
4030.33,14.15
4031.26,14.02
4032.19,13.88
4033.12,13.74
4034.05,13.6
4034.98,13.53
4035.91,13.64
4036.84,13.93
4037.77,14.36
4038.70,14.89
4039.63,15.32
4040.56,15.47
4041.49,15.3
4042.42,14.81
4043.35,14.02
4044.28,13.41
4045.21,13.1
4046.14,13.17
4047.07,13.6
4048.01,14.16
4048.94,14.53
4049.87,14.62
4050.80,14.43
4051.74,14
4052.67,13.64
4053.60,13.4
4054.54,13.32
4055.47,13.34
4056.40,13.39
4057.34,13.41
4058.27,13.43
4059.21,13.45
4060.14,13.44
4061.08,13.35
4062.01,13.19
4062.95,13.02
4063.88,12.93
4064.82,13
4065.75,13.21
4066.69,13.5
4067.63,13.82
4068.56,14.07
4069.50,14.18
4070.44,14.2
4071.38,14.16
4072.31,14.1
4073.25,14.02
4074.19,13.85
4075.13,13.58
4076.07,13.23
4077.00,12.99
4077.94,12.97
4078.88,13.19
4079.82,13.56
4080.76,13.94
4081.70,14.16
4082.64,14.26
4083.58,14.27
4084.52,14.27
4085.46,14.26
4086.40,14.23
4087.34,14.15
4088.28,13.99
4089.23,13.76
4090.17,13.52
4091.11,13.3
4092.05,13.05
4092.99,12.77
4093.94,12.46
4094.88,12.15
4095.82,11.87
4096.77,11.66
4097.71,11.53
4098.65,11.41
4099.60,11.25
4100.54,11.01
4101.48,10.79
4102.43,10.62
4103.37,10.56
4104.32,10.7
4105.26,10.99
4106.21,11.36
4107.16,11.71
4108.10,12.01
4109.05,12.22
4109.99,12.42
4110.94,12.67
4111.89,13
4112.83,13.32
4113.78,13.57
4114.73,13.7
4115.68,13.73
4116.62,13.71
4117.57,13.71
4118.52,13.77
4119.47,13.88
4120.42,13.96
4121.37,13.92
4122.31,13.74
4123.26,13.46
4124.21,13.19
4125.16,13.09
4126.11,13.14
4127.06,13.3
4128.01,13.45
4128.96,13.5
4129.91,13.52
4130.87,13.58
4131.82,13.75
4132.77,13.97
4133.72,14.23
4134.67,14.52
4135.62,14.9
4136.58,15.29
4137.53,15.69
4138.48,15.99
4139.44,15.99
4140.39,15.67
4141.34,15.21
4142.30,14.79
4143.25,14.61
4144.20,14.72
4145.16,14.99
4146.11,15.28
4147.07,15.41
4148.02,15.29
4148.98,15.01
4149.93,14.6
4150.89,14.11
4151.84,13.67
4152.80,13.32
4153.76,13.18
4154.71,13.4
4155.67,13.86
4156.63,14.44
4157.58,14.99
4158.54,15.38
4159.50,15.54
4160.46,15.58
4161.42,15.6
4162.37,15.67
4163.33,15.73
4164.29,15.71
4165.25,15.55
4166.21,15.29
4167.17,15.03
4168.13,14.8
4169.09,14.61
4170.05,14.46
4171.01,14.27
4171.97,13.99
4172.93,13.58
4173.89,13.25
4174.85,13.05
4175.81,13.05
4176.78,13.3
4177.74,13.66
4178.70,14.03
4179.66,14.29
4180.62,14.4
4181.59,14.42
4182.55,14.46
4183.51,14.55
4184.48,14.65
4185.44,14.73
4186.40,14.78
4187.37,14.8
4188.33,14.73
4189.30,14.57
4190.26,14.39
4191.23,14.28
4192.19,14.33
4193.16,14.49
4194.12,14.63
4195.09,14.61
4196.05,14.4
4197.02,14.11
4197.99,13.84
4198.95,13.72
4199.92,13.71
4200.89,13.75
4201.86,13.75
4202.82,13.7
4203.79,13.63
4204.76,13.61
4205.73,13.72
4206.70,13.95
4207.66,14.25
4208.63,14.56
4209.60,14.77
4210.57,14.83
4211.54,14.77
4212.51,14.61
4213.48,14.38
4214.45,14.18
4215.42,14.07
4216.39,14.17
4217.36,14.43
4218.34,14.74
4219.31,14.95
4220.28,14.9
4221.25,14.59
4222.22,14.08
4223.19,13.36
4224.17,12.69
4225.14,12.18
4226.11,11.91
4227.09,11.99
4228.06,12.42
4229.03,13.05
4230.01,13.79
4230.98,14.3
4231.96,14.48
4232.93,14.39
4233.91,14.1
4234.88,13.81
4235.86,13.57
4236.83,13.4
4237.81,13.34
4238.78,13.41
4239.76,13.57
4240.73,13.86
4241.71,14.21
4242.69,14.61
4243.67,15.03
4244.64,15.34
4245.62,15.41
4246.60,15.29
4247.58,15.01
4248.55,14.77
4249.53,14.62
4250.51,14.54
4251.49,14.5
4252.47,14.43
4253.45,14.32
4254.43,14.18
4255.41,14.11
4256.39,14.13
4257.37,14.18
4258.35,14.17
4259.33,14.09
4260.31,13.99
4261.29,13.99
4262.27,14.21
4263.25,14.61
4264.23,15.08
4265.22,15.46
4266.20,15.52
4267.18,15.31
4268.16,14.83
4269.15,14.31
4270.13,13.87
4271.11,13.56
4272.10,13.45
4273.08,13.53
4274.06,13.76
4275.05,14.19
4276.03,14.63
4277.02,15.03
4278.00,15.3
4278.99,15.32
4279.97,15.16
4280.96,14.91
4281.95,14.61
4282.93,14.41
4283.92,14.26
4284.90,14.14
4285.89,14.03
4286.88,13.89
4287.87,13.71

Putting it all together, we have 3.9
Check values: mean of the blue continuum 13.6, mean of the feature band 12.7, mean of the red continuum 14.6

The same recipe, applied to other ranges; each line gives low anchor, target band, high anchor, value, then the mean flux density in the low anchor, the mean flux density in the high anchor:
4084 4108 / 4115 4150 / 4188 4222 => -3.7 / 12.3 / 14.3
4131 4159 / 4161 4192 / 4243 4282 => 0.4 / 14.7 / 14.6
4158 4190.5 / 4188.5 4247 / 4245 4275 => 1.9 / 14.6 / 14.4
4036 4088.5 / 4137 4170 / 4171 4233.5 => -2.3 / 13.8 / 14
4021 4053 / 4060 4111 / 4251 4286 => 4.7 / 14.2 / 14.4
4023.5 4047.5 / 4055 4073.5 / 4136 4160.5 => 1.0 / 14.1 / 14.8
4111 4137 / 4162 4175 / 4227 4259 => -0.7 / 13.7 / 14.2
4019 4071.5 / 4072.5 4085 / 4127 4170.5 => 0.4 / 14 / 14.7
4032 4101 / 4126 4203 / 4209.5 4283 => -2.9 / 13.6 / 14.2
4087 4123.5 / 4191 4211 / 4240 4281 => -0.5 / 12.6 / 14.5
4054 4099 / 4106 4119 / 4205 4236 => 0.6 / 13.4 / 13.9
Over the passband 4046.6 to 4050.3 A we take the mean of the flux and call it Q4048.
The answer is 14.2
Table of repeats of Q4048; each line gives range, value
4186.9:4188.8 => 14.8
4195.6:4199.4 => 14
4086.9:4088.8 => 14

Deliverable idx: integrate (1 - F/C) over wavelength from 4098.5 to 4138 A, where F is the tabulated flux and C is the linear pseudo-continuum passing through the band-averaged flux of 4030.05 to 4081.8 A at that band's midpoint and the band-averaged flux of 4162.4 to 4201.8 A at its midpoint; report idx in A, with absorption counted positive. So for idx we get 3.0 A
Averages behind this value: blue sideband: 13.8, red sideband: 14.4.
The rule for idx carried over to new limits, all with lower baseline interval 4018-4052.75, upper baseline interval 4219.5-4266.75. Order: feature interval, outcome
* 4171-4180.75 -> 0.3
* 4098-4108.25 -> 2.2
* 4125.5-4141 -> -0.2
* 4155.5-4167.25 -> -0.9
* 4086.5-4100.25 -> 1.5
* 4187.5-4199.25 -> -0.2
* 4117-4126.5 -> 0.4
